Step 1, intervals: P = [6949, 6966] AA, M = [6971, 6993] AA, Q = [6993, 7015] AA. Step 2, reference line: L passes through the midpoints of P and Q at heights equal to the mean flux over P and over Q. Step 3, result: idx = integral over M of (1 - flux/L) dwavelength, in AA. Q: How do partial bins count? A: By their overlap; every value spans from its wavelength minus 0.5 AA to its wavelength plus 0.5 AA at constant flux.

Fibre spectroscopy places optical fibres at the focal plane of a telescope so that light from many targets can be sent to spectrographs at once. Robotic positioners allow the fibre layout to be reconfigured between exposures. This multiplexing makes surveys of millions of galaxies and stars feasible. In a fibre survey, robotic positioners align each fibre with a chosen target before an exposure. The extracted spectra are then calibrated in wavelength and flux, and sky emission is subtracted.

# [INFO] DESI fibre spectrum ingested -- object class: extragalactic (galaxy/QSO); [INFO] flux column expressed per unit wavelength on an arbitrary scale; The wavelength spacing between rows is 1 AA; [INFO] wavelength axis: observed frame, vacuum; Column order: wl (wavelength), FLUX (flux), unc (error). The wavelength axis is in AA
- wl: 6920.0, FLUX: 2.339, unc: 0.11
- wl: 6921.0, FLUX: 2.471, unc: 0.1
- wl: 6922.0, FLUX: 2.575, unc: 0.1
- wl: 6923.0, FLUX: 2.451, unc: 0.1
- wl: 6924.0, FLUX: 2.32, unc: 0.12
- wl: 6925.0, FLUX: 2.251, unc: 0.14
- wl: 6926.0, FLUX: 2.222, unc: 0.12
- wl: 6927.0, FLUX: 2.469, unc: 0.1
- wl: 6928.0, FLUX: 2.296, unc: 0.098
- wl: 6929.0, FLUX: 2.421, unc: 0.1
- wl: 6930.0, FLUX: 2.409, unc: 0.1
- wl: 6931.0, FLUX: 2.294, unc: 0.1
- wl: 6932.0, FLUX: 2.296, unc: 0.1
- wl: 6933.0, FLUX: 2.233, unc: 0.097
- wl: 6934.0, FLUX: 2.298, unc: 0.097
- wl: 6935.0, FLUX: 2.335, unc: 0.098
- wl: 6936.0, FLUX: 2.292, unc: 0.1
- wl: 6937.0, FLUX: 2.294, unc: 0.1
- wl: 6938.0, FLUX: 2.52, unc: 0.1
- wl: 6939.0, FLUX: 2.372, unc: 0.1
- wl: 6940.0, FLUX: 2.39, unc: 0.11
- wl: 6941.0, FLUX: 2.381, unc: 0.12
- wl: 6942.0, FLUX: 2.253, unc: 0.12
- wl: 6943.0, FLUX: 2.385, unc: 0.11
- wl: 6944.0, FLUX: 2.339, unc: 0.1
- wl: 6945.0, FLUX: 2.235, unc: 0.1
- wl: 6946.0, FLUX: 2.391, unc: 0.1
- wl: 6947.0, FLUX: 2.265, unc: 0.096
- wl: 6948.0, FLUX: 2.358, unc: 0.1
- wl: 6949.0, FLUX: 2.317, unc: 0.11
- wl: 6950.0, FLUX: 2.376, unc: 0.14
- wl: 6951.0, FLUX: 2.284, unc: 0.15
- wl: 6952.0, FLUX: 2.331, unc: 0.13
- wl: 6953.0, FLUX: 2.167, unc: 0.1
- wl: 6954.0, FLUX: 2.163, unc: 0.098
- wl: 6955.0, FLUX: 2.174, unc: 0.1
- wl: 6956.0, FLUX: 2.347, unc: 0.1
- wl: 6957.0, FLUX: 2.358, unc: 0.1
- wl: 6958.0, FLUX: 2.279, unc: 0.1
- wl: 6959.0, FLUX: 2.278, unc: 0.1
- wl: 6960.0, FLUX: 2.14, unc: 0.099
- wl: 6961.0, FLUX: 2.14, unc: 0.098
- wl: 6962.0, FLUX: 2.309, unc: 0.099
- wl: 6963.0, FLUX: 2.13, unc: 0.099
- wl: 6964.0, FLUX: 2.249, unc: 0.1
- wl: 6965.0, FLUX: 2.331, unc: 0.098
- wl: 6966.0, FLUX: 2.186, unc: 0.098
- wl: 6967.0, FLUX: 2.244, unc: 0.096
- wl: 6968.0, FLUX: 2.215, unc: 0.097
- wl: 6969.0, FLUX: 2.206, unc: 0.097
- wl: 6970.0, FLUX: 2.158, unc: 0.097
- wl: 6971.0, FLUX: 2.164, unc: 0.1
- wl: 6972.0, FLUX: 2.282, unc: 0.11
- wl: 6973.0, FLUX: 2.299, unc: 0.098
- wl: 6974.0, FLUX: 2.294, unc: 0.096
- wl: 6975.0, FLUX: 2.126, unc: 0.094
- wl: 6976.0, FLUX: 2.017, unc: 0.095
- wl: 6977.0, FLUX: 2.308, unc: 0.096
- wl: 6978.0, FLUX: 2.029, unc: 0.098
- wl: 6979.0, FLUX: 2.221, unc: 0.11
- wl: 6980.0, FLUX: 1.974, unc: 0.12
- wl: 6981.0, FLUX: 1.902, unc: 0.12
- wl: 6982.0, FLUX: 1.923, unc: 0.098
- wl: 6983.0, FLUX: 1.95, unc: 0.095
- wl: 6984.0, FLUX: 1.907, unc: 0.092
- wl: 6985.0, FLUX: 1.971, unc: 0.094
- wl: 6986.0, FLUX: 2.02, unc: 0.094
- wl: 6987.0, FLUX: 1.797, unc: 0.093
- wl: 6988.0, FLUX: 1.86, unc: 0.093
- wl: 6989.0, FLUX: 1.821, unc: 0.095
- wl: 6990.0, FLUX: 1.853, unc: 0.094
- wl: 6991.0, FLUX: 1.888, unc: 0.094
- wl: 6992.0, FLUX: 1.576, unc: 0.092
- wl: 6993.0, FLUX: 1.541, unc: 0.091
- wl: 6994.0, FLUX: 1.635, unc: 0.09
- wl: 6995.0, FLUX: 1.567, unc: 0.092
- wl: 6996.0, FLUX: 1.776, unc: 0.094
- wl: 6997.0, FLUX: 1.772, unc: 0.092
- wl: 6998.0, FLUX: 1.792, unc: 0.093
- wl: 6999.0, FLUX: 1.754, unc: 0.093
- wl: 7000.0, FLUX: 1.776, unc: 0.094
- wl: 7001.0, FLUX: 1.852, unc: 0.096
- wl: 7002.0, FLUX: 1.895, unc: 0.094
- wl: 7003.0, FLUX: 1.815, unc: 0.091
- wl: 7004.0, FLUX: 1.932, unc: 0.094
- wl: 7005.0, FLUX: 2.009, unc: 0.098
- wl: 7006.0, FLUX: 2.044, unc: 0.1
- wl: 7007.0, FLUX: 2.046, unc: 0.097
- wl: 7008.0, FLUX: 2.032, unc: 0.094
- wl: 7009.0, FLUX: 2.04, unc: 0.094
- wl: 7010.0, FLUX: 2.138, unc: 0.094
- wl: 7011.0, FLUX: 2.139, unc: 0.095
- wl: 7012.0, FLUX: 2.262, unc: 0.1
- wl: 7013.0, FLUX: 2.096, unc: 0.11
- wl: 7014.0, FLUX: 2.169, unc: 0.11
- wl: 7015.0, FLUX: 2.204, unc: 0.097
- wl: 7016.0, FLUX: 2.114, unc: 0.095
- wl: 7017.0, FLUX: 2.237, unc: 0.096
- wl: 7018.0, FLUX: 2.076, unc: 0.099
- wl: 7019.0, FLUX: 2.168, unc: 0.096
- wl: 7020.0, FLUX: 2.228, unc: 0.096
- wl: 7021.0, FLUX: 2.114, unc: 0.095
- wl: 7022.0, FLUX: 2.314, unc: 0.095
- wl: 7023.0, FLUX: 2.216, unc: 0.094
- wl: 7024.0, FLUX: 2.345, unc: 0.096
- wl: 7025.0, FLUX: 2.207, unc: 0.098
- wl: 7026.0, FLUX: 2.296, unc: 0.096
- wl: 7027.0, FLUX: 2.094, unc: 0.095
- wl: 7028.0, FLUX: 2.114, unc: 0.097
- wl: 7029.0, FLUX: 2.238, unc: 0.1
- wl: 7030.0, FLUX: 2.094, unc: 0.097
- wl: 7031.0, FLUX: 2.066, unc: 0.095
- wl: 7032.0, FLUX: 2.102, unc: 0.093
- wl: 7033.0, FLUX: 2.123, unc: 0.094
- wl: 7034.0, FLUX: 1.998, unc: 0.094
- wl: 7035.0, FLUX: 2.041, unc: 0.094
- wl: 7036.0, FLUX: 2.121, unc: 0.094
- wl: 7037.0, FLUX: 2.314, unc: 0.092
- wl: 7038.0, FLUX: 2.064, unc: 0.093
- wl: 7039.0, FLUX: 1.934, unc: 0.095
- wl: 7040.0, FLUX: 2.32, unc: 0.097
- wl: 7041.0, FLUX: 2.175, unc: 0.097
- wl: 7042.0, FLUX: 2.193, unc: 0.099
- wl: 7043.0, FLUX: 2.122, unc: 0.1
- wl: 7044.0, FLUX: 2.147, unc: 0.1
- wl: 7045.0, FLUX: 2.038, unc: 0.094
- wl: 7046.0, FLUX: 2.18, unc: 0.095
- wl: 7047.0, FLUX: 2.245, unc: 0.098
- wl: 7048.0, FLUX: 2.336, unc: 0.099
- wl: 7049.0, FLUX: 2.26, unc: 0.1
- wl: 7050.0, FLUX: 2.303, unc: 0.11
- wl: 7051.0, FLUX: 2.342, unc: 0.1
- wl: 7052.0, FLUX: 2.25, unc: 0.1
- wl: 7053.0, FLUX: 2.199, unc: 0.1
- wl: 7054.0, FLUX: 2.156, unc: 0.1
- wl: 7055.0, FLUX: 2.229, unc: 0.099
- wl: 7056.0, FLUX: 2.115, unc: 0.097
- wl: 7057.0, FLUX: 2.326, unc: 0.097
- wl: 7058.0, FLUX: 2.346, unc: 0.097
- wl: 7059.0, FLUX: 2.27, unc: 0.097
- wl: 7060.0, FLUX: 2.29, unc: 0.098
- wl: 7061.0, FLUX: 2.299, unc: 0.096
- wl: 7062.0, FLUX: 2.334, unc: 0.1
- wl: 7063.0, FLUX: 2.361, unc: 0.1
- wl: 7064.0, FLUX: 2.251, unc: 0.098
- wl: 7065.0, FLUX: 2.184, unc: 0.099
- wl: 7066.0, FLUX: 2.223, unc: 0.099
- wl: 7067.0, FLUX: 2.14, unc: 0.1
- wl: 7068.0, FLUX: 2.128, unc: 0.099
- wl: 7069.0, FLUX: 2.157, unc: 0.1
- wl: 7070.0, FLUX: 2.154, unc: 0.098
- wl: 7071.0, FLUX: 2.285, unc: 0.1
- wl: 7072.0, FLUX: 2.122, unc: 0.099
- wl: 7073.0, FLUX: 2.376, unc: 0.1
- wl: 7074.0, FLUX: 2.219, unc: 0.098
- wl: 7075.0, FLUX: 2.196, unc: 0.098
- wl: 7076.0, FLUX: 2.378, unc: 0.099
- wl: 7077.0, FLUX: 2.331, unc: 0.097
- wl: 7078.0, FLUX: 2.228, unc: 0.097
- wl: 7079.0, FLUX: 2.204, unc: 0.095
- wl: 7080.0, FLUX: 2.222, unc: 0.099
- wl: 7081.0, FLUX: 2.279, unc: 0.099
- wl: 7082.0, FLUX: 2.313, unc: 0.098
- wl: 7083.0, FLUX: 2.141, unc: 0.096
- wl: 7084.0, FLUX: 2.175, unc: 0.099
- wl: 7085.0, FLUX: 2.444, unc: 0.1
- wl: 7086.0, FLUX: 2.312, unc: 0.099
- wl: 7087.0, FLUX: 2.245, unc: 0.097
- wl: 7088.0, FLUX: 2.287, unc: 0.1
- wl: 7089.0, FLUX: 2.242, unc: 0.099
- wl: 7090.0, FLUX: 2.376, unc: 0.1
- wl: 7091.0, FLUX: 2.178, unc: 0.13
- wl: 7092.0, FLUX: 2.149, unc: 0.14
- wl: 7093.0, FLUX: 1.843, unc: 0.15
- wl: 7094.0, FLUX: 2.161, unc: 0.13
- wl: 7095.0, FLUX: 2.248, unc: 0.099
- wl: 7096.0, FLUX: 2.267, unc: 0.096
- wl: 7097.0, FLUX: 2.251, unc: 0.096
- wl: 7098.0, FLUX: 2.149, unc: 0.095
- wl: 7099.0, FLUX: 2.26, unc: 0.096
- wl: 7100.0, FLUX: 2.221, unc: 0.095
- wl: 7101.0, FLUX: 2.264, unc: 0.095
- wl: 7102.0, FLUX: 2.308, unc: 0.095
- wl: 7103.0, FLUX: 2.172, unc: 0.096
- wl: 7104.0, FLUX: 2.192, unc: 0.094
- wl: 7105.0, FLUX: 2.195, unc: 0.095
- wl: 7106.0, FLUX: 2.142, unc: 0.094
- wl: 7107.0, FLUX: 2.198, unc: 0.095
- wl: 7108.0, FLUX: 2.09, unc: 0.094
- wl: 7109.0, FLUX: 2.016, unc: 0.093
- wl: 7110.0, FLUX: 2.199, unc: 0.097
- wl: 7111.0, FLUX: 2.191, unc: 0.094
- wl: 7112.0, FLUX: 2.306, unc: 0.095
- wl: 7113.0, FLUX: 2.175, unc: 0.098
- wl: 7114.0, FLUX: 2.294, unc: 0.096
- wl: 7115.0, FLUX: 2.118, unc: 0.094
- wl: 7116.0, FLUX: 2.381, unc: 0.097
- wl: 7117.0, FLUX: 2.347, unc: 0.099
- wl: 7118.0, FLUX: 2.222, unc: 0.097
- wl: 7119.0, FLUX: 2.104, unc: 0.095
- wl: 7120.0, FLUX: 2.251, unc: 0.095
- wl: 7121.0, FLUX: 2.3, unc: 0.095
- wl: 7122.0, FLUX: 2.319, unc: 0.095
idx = 1.0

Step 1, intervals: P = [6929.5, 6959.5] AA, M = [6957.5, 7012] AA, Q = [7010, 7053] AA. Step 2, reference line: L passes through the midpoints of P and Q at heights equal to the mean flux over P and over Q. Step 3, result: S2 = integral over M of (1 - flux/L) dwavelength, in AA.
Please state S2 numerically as 5.8 AA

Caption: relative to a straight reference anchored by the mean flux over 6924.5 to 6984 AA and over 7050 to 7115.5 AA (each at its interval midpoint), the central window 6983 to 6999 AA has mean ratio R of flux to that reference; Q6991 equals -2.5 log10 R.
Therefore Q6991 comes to 0.25 mag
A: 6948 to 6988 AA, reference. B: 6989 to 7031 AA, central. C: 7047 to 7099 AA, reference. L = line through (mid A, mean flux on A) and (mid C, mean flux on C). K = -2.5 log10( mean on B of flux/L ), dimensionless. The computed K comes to 0.10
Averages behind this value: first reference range 2.17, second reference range 2.24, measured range 2.01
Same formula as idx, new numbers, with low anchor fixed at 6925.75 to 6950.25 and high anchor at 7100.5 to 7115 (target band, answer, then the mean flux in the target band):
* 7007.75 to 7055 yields 1.8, 2.17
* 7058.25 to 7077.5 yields -0.2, 2.25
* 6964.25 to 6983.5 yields 1.3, 2.15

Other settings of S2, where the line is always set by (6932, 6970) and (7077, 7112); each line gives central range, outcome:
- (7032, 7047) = 0.74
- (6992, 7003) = 2.57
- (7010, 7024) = 0.42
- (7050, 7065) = -0.24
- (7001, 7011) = 1.16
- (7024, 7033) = 0.34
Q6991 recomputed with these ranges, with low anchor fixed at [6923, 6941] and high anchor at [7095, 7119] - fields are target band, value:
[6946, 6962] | 0.03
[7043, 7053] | 0.01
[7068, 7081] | 0.00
